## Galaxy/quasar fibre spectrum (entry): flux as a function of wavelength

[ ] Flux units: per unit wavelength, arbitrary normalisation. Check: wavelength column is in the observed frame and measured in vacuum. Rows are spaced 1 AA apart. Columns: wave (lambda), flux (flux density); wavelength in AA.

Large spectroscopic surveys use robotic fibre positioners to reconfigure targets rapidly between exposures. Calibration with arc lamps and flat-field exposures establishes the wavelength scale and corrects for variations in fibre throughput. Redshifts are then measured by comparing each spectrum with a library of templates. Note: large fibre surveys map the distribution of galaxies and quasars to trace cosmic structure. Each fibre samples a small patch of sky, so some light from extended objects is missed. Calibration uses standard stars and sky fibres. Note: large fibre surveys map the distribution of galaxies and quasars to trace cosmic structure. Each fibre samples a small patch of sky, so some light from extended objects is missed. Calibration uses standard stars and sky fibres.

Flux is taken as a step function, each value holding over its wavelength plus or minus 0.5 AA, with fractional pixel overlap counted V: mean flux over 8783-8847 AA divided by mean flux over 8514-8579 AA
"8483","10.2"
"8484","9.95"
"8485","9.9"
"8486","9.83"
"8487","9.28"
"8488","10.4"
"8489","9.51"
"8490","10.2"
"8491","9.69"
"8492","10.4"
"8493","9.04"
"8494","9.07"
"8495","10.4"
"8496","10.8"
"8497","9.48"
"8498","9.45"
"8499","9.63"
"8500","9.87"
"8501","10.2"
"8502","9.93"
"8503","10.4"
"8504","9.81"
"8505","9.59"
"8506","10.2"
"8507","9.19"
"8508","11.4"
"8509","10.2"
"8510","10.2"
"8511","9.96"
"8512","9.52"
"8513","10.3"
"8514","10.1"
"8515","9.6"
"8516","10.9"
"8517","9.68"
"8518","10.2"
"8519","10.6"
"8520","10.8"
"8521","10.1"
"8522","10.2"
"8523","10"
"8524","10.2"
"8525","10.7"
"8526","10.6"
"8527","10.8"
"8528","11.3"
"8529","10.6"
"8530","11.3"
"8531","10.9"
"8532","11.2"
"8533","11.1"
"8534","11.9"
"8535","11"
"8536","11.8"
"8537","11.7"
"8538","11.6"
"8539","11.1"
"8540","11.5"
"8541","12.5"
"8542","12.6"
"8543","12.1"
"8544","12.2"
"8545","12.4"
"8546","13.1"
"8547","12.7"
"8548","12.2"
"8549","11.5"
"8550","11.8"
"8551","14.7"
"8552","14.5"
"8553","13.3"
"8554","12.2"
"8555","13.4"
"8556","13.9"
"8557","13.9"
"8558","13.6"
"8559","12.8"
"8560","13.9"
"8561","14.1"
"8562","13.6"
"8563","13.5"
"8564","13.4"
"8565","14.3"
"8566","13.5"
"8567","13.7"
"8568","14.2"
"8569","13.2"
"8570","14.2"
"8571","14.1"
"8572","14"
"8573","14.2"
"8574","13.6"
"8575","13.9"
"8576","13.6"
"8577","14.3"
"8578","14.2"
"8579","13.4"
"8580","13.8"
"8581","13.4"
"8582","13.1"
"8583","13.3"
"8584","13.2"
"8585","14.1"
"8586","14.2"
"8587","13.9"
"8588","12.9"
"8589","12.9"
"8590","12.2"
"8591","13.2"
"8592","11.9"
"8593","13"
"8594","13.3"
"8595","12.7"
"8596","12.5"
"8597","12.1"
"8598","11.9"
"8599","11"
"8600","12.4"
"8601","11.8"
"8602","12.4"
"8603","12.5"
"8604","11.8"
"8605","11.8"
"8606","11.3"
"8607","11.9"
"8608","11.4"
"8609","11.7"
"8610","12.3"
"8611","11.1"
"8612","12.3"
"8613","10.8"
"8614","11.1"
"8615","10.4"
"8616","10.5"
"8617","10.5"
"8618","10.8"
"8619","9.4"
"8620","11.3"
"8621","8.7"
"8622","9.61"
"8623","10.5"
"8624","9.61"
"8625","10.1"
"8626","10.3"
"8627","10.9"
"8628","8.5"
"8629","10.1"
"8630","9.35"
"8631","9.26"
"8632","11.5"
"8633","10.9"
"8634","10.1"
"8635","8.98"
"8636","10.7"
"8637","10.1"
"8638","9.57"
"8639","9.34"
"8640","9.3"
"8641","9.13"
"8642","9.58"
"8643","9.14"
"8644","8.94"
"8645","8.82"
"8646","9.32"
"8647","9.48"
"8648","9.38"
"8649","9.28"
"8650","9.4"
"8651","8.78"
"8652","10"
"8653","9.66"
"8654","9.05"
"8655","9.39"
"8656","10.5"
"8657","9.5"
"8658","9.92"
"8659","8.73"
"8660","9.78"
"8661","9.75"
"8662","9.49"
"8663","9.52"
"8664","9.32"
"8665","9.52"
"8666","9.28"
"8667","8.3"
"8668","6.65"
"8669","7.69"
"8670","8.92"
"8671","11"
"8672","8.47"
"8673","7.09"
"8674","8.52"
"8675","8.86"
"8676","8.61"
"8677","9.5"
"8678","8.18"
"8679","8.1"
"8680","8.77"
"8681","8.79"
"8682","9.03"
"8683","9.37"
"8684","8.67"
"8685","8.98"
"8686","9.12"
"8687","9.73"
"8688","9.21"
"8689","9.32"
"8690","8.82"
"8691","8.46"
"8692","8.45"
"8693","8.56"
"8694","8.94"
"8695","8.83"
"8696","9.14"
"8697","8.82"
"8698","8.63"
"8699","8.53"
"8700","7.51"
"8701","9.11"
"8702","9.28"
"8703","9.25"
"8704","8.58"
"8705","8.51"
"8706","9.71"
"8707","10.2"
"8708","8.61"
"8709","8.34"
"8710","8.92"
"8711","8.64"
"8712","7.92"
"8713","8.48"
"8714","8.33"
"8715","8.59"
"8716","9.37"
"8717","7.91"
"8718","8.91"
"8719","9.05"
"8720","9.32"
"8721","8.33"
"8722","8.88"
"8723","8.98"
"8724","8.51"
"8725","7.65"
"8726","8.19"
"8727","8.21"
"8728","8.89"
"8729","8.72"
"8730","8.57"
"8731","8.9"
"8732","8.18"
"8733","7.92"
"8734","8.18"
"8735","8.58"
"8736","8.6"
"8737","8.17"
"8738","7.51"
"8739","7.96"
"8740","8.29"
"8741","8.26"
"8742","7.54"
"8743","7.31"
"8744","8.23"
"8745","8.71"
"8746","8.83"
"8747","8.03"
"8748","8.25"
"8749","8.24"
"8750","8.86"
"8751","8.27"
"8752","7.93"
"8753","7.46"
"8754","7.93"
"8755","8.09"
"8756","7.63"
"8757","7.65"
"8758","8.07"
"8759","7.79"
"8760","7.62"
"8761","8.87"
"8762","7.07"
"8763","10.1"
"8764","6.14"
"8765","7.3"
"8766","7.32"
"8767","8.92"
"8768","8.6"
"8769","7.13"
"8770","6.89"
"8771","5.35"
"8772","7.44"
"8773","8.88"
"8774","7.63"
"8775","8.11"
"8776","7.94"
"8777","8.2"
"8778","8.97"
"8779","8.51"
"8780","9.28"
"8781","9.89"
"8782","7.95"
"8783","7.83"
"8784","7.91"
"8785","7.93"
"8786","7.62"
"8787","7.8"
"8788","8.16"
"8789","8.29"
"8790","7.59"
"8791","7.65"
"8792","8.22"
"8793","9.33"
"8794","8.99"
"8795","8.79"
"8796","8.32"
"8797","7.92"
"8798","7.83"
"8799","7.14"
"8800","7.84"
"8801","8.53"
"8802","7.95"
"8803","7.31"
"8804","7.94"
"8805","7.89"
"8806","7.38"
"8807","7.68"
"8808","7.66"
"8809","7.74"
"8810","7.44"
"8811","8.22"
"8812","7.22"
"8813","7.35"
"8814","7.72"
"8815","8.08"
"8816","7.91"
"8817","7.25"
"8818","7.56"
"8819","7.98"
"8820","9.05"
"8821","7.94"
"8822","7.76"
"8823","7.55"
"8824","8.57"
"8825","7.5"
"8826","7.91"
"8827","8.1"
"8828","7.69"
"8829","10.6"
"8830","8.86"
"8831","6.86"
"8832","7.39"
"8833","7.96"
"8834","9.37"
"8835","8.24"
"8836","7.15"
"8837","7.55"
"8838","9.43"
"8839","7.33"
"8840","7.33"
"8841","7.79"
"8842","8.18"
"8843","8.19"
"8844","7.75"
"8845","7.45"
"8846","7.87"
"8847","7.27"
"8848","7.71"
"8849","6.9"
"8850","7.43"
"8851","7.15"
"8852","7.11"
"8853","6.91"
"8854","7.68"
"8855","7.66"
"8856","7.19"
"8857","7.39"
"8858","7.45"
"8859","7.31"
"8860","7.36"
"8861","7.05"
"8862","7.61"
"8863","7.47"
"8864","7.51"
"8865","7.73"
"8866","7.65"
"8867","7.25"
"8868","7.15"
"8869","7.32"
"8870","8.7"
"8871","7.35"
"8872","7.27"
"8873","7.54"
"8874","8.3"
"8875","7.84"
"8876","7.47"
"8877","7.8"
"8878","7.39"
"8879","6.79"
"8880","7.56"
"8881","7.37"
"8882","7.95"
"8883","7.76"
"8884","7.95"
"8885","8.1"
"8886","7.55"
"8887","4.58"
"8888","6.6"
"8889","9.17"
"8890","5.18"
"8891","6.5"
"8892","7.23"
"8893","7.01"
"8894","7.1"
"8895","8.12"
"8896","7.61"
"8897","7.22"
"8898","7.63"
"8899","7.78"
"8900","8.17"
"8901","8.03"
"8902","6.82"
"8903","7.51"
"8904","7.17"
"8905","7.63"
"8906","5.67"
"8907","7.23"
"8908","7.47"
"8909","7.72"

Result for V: 0.64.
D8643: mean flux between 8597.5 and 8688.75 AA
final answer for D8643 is 9.85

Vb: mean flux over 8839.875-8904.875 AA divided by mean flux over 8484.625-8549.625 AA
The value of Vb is 0.7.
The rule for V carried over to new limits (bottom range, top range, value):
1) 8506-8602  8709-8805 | 0.67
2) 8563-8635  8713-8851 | 0.67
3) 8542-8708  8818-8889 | 0.70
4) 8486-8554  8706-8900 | 0.73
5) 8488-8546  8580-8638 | 1.08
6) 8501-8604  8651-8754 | 0.72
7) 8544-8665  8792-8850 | 0.68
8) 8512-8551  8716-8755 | 0.74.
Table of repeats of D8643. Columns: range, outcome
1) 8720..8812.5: 8.08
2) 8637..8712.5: 9.01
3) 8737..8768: 8.02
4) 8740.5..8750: 8.19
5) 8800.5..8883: 7.72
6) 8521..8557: 11.9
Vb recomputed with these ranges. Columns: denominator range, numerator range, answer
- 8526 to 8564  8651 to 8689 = 0.73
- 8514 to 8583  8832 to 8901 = 0.61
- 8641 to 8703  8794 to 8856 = 0.87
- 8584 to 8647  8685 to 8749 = 0.78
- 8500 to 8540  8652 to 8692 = 0.86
